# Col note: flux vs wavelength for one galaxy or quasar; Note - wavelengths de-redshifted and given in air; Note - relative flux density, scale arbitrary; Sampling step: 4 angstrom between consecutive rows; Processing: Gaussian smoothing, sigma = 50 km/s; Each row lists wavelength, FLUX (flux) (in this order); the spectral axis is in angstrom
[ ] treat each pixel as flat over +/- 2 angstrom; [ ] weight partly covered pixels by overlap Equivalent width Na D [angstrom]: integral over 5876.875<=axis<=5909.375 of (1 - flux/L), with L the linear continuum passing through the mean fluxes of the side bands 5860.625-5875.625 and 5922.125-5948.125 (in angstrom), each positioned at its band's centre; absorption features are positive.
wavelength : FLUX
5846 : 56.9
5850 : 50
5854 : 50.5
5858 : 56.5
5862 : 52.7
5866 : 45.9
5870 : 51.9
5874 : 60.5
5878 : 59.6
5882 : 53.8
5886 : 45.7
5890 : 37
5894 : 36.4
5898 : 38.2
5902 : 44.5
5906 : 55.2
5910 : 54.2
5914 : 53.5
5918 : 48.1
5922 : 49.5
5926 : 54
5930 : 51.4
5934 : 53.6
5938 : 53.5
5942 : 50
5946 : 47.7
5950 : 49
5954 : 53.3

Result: 3.7 angstrom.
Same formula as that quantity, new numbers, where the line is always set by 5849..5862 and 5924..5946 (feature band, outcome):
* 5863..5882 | -0.67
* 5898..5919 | 0.89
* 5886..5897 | 2.91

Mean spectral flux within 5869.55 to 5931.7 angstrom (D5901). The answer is 49.5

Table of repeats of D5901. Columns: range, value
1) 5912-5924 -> 50.4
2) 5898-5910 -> 48.6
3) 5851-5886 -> 53.3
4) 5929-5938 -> 52.8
